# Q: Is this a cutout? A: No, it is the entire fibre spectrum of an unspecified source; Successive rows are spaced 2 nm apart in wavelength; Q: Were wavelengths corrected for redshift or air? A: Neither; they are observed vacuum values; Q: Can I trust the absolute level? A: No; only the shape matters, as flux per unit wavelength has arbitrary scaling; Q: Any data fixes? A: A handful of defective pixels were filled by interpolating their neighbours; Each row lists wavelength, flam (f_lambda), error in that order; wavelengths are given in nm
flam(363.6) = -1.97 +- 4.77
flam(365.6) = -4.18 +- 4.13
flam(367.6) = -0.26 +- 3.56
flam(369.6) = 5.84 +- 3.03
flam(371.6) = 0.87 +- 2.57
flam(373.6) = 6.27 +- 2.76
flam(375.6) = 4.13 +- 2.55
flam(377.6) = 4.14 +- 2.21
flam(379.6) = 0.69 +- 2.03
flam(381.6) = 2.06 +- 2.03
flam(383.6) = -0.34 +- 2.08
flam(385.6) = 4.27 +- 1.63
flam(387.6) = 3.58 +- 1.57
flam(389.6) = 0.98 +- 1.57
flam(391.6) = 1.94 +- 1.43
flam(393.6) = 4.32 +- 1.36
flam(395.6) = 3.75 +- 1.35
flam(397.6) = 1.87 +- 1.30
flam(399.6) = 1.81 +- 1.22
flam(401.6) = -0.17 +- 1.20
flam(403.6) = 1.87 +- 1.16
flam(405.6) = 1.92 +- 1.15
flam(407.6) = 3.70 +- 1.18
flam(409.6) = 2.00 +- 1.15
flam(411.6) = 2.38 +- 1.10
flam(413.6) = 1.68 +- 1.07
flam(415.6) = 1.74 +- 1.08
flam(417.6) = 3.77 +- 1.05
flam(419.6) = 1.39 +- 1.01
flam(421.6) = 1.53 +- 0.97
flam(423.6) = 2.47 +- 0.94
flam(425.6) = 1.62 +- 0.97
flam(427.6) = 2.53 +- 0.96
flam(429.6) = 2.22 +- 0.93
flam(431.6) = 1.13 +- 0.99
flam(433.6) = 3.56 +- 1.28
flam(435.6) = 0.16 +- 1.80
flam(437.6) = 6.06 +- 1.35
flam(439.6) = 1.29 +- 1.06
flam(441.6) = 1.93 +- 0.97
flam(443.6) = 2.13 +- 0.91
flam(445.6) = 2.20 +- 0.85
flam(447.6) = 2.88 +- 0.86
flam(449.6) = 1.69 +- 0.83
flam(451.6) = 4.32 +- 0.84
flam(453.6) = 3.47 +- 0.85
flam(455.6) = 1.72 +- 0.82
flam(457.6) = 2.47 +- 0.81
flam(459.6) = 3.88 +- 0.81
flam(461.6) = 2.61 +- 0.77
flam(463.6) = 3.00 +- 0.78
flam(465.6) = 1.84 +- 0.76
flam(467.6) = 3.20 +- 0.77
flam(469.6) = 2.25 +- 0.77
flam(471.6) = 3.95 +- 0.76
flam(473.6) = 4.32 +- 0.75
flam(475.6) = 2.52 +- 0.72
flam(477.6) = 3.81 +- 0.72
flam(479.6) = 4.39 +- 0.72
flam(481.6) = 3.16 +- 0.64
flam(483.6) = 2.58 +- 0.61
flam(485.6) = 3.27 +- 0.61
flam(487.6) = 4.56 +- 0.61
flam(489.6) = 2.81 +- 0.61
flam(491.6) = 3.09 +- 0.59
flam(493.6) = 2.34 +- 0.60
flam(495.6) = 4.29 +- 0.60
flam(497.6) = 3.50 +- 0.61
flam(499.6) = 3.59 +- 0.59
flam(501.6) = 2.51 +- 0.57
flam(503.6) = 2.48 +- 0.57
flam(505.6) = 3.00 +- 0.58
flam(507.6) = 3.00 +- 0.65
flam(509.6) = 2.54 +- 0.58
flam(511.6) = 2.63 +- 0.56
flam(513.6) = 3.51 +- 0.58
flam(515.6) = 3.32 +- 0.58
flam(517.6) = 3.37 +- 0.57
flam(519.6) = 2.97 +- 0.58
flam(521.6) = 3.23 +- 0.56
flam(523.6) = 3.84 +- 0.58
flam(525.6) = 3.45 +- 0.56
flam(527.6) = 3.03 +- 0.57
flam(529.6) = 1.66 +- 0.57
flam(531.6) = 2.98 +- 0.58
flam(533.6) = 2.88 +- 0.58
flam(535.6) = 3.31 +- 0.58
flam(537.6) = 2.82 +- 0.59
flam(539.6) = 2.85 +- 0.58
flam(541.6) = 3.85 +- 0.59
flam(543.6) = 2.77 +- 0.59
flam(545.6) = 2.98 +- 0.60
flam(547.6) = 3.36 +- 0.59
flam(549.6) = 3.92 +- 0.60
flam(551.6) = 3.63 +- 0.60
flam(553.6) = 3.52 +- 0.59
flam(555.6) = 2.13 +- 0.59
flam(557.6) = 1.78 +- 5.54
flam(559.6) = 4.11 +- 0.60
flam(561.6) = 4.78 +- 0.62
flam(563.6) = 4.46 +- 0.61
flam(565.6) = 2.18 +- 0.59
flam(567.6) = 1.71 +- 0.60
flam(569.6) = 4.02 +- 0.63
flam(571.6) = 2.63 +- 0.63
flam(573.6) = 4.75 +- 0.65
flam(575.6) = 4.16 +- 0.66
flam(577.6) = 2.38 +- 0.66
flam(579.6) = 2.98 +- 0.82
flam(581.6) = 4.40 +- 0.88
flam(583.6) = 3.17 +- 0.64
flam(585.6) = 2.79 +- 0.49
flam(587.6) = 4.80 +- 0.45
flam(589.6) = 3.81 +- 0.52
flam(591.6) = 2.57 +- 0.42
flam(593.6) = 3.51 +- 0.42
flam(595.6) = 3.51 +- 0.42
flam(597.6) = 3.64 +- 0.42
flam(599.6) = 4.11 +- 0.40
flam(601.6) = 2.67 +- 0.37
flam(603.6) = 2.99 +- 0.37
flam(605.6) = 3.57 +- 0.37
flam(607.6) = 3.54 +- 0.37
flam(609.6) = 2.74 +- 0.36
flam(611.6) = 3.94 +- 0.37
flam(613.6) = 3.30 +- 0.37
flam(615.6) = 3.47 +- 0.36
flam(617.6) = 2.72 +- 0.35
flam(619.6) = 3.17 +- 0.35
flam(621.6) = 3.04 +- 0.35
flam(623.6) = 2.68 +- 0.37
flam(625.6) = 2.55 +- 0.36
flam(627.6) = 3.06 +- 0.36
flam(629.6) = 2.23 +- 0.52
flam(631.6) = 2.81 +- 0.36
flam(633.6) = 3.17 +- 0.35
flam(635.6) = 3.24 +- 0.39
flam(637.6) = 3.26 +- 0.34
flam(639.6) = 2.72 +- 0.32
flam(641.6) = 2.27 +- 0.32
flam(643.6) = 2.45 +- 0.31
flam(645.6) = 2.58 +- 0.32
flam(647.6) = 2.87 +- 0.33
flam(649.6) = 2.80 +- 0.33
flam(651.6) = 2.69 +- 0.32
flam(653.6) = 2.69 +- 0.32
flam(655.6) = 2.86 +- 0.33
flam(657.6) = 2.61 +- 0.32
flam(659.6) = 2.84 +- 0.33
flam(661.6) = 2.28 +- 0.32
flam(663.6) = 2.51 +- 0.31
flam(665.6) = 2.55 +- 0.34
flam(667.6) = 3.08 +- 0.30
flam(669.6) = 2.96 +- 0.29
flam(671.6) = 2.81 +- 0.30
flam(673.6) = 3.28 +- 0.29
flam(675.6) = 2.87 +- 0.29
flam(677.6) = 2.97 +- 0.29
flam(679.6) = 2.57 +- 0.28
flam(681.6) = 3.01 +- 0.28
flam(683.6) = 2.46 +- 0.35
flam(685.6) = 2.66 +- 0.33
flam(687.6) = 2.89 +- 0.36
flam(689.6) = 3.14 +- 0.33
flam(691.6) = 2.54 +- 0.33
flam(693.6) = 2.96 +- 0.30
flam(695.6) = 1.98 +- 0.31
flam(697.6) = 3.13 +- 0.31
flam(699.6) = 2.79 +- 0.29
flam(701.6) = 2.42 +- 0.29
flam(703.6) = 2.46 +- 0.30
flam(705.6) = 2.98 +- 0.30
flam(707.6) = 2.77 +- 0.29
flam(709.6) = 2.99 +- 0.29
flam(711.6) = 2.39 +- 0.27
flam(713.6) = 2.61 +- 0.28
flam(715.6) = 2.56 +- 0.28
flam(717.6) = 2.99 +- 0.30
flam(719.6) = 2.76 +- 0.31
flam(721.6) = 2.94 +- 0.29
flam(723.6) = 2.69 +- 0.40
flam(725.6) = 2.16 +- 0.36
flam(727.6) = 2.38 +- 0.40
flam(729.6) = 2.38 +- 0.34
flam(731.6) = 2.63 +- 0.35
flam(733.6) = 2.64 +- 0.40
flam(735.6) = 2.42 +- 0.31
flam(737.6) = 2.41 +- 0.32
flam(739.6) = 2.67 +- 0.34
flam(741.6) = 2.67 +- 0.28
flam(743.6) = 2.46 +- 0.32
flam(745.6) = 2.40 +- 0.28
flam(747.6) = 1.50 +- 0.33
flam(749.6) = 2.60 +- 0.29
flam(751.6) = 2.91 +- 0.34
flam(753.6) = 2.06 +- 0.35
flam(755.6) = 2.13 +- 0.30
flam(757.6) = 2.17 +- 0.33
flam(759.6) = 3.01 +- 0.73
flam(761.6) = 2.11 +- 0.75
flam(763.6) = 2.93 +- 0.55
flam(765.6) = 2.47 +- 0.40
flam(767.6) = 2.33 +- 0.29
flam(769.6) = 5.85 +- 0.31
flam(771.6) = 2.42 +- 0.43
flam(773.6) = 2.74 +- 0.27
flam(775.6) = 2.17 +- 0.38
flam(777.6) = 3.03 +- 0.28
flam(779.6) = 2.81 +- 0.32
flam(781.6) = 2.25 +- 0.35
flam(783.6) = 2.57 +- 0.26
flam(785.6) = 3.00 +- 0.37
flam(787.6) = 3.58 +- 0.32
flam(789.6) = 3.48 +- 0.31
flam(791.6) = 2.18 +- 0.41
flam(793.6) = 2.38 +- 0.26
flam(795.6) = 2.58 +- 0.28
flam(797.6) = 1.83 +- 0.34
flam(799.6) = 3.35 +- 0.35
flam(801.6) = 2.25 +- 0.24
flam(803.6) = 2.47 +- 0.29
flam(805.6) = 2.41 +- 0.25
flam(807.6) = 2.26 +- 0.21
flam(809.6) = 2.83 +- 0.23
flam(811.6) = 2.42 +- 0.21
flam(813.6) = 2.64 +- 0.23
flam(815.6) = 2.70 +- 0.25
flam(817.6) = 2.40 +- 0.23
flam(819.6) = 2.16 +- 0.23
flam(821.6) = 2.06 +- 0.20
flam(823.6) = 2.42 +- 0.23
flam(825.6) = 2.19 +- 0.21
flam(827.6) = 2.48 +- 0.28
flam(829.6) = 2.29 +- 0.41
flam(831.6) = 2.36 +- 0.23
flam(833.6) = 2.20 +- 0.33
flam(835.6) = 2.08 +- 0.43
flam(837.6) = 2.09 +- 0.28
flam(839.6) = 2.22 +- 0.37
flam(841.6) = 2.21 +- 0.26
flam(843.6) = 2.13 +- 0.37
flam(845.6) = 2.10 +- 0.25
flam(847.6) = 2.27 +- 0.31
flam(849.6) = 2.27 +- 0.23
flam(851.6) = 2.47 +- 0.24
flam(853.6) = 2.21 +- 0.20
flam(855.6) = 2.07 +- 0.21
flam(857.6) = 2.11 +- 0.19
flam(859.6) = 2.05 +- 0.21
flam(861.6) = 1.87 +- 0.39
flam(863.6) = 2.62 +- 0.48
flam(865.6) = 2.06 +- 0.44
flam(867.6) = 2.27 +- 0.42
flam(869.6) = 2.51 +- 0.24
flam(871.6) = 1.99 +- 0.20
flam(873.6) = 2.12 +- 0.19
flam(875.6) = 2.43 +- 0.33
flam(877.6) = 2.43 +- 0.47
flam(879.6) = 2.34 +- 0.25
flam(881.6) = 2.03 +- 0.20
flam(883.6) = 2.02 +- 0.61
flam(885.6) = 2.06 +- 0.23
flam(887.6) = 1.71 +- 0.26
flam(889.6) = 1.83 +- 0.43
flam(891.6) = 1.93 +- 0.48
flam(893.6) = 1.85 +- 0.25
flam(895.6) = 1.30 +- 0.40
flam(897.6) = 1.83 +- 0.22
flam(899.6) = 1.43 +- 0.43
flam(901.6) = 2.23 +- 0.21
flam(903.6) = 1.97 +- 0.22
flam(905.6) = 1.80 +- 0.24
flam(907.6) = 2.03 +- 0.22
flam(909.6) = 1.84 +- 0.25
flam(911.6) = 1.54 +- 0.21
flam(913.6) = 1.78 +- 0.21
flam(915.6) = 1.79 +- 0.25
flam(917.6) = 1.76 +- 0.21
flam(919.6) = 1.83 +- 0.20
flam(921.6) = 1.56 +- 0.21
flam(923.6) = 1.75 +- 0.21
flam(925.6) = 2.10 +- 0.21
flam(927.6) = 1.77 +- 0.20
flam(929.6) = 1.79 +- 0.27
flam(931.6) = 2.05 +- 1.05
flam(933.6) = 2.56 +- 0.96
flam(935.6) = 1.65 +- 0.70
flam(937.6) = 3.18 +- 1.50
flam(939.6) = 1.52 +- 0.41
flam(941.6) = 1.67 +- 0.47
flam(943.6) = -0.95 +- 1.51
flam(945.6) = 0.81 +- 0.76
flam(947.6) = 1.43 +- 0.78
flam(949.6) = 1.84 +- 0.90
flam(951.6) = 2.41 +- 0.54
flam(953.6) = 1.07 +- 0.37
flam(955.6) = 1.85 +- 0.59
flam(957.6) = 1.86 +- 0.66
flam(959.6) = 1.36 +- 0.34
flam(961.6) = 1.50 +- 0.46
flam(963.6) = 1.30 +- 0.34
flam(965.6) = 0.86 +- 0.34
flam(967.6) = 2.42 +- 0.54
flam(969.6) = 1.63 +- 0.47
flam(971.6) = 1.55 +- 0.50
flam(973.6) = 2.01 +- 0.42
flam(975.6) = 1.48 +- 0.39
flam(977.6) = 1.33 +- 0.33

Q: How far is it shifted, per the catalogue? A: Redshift 0.173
